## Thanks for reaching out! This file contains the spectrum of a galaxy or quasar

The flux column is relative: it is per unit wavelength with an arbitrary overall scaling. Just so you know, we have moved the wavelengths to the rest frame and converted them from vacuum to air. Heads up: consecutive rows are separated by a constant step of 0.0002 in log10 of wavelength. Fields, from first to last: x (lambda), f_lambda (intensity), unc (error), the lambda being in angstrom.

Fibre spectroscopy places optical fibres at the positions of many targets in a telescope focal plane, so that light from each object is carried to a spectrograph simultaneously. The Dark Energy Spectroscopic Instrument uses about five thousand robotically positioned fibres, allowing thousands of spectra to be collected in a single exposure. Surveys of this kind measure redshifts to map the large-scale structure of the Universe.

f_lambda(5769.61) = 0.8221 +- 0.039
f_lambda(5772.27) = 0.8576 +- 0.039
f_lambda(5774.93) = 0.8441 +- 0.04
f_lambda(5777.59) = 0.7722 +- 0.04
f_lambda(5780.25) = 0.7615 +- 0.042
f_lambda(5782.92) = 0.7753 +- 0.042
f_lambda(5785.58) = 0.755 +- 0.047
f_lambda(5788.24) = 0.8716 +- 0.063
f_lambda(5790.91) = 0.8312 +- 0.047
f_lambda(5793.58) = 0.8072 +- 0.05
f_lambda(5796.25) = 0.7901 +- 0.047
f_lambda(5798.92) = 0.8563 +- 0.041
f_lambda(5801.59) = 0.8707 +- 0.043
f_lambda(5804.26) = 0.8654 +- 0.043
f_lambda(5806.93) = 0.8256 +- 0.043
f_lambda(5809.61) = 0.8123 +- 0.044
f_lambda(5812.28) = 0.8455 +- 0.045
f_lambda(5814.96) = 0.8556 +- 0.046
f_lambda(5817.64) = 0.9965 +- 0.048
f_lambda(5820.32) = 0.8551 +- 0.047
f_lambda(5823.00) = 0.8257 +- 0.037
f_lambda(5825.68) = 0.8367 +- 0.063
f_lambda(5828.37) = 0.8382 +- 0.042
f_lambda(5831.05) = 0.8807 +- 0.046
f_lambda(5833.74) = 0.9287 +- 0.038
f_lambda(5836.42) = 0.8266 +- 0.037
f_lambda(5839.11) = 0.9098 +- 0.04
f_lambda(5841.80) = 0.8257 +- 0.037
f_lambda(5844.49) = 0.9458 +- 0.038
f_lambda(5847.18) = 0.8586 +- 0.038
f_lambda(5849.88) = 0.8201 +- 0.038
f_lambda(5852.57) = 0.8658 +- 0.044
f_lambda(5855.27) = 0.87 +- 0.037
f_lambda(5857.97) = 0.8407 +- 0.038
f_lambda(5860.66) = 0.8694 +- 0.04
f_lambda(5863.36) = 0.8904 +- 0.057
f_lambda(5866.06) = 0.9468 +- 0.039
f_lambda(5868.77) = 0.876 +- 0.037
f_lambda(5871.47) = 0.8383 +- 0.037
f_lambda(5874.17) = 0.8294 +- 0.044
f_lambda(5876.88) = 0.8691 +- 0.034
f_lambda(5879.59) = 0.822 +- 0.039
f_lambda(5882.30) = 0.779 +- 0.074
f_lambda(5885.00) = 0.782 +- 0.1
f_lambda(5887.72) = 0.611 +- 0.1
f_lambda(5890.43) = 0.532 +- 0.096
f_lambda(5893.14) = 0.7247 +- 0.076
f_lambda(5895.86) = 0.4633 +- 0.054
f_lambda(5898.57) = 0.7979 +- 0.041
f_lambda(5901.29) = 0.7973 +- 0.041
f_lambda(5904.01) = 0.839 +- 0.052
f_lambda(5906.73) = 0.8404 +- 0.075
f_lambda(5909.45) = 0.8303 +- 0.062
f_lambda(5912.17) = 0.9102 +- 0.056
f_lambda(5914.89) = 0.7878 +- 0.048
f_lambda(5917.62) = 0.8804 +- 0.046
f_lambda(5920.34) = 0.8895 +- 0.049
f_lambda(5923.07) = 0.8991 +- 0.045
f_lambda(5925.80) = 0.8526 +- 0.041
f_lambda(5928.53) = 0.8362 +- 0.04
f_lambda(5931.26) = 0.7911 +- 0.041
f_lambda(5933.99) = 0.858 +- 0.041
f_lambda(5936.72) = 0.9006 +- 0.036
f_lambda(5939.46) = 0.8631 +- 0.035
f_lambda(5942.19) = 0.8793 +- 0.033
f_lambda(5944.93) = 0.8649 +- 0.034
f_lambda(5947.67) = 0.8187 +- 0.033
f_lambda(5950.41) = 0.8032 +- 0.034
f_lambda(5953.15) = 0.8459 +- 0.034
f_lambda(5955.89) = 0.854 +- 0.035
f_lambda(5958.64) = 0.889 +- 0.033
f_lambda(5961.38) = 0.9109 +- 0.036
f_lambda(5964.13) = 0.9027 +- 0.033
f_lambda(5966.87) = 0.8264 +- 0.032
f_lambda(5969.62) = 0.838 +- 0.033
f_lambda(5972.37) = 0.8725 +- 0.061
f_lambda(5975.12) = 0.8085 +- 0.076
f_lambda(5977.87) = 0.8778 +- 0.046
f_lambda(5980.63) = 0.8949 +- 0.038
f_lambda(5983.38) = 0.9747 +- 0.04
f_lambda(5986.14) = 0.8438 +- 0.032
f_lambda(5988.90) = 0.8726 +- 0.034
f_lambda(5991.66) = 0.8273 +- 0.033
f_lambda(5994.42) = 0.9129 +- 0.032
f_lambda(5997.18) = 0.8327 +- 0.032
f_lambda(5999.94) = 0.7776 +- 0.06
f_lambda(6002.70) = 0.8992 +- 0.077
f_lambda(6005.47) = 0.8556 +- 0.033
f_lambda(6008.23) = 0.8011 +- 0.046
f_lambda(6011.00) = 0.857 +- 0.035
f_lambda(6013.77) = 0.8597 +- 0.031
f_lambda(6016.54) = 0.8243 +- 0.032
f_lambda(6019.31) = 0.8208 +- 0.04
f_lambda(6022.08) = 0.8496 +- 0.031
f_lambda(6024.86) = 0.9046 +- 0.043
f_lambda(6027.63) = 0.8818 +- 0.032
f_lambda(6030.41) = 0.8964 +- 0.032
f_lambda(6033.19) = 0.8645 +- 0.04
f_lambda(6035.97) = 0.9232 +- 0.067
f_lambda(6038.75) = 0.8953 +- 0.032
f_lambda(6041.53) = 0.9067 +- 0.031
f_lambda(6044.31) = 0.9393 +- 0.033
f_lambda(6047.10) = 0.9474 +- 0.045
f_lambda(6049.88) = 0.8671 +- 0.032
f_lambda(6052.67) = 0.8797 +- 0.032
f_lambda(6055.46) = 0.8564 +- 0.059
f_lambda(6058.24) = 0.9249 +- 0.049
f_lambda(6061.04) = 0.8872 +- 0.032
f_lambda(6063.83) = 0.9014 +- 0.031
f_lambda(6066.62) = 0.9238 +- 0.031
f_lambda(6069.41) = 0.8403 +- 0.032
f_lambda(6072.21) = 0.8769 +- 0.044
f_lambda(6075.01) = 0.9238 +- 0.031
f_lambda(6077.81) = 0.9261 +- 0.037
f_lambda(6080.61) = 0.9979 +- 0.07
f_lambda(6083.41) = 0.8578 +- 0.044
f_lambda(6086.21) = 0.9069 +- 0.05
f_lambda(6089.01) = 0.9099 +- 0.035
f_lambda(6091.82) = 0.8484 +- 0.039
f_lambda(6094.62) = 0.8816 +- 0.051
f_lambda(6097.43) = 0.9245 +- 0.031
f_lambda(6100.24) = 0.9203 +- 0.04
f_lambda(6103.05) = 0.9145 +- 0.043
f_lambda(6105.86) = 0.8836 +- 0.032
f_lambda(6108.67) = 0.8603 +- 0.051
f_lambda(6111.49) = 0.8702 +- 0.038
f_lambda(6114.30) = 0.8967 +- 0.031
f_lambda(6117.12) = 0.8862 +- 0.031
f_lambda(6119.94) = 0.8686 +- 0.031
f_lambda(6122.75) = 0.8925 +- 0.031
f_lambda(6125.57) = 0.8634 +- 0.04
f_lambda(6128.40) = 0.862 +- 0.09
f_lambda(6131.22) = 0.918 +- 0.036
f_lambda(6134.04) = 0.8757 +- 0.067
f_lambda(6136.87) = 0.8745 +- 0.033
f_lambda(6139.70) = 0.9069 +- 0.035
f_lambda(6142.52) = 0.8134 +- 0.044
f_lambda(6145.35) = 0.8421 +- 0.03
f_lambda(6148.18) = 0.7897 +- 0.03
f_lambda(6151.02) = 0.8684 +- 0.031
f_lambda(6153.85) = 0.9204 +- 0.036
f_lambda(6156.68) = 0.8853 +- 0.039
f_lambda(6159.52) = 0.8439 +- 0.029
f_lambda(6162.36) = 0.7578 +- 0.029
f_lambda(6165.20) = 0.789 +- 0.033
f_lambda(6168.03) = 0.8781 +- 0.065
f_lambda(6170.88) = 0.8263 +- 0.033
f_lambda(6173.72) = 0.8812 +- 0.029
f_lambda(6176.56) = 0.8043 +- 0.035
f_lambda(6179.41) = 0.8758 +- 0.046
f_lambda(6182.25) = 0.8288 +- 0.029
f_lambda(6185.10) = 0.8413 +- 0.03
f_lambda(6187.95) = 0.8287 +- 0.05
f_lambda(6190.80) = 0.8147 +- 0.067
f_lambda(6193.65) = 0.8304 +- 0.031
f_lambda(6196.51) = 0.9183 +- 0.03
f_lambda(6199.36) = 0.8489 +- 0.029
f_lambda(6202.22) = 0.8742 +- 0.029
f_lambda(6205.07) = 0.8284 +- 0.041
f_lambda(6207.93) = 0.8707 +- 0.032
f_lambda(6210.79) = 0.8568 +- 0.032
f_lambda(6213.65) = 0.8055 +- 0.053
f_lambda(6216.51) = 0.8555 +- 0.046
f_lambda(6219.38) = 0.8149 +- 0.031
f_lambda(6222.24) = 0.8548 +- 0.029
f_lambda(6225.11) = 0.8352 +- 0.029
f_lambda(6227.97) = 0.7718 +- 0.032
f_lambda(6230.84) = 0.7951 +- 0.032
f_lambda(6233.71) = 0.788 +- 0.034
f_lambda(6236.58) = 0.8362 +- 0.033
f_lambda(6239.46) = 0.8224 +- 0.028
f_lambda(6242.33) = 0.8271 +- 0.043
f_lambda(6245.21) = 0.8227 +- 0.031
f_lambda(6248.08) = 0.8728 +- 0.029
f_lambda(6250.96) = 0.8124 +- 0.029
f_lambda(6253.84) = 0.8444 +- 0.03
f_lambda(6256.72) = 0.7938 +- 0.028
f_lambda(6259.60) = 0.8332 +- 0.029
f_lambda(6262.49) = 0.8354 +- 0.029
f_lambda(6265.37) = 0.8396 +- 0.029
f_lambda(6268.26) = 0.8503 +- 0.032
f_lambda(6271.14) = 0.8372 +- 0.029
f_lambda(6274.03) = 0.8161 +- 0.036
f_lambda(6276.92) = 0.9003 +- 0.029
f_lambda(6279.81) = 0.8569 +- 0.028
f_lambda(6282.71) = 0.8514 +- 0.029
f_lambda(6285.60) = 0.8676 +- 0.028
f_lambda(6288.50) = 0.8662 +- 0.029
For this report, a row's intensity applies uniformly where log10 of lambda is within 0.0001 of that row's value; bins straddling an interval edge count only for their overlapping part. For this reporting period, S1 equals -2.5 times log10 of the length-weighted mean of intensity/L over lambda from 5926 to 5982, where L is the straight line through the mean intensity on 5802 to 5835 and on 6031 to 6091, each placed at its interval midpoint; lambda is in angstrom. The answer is 0.04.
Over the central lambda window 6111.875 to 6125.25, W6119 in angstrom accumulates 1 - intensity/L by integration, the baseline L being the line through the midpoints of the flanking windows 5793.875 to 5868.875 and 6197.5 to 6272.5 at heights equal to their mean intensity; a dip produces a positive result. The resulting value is -0.66 angstrom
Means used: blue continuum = 0.864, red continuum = 0.832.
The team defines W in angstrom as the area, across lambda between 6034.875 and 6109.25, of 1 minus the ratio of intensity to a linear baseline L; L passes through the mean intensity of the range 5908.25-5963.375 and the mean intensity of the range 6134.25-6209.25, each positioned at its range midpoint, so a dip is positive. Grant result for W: -4.2 angstrom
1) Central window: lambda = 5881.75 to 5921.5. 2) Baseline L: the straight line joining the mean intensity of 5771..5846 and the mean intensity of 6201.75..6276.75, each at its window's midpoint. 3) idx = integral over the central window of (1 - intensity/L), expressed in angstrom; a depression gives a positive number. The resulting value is 3.7 angstrom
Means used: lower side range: 0.845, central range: 0.764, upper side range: 0.831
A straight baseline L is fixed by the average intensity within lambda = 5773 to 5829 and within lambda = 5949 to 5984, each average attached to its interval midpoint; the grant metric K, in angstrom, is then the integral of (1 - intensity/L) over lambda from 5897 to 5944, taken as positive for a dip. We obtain 0.5 angstrom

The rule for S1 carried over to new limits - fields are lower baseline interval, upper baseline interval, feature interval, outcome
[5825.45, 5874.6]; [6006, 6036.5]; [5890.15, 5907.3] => 0.20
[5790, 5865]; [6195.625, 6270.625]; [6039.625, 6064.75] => -0.07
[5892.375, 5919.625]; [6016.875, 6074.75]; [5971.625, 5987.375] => -0.05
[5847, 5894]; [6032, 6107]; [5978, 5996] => -0.03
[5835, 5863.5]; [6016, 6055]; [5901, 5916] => 0.04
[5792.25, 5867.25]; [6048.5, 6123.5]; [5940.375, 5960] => 0.03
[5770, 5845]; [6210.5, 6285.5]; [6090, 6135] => -0.06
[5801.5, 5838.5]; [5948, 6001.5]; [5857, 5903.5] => 0.11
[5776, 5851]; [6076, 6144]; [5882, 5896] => 0.29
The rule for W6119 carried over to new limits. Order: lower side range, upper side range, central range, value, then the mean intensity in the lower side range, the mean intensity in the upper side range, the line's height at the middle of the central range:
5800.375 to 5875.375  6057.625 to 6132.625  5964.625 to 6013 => 1.4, 0.866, 0.895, 0.883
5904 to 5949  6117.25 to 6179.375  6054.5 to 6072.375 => -0.7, 0.856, 0.856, 0.856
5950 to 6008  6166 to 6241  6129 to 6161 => -0.9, 0.863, 0.838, 0.844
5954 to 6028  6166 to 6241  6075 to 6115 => -2.4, 0.861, 0.838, 0.85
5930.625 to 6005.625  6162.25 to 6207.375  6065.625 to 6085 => -1.2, 0.861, 0.842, 0.852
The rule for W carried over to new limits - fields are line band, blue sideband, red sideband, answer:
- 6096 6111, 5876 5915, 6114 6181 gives -1.0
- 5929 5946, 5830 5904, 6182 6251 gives -0.8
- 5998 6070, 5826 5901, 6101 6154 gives -2.0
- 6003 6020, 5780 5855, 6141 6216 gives 0.1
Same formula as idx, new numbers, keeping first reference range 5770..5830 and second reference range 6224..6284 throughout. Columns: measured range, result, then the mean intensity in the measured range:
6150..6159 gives -0.6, 0.888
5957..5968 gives -0.7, 0.883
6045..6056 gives -0.8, 0.893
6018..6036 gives -0.9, 0.874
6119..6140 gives -1.3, 0.882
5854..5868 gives -0.8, 0.883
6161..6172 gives 0.2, 0.813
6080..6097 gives -1.3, 0.897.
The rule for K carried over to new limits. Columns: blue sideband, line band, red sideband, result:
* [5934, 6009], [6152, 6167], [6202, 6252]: -0.1 angstrom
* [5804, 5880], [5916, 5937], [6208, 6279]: -0.1 angstrom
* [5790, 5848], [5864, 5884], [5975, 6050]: 0.3 angstrom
